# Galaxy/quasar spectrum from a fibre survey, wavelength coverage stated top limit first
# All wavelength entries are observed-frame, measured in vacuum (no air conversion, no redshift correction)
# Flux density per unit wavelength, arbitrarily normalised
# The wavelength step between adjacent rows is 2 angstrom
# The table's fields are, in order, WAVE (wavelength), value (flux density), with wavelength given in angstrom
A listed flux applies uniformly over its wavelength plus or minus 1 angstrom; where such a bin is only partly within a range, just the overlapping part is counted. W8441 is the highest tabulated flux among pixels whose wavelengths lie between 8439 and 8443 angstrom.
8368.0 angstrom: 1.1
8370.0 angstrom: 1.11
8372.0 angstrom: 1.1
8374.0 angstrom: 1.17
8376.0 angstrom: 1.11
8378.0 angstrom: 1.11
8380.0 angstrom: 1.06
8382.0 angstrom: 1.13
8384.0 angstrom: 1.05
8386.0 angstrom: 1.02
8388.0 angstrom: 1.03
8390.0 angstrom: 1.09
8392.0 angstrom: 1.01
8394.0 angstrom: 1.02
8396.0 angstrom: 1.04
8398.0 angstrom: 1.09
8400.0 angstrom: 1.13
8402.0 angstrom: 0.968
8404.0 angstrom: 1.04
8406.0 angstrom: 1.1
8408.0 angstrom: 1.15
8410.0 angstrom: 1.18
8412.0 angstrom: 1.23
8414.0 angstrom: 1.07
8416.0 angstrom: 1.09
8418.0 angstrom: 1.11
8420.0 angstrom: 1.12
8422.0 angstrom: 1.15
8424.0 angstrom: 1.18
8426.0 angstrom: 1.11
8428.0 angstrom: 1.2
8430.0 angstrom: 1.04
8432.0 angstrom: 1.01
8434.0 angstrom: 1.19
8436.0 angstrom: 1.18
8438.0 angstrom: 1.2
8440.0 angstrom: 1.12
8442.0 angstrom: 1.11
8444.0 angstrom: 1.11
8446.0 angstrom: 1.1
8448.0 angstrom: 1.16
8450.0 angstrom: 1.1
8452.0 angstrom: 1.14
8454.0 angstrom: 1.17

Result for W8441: 1.12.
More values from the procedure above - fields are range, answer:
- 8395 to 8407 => 1.13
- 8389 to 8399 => 1.09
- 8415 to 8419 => 1.11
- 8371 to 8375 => 1.17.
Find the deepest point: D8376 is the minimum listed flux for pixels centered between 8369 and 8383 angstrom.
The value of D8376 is 1.06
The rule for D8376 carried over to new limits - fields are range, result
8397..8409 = 0.968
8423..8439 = 1.01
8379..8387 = 1.02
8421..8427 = 1.11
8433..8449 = 1.1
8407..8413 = 1.15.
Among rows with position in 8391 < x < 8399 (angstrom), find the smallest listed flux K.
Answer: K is 1.01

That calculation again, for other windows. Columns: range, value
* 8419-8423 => 1.12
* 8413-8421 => 1.07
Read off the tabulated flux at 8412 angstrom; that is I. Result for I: 1.23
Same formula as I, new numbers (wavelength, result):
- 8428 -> 1.2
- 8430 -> 1.04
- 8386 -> 1.02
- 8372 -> 1.1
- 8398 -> 1.09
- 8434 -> 1.19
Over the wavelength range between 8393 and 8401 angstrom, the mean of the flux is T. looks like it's 1.07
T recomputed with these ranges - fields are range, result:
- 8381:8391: 1.06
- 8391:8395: 1.02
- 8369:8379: 1.12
